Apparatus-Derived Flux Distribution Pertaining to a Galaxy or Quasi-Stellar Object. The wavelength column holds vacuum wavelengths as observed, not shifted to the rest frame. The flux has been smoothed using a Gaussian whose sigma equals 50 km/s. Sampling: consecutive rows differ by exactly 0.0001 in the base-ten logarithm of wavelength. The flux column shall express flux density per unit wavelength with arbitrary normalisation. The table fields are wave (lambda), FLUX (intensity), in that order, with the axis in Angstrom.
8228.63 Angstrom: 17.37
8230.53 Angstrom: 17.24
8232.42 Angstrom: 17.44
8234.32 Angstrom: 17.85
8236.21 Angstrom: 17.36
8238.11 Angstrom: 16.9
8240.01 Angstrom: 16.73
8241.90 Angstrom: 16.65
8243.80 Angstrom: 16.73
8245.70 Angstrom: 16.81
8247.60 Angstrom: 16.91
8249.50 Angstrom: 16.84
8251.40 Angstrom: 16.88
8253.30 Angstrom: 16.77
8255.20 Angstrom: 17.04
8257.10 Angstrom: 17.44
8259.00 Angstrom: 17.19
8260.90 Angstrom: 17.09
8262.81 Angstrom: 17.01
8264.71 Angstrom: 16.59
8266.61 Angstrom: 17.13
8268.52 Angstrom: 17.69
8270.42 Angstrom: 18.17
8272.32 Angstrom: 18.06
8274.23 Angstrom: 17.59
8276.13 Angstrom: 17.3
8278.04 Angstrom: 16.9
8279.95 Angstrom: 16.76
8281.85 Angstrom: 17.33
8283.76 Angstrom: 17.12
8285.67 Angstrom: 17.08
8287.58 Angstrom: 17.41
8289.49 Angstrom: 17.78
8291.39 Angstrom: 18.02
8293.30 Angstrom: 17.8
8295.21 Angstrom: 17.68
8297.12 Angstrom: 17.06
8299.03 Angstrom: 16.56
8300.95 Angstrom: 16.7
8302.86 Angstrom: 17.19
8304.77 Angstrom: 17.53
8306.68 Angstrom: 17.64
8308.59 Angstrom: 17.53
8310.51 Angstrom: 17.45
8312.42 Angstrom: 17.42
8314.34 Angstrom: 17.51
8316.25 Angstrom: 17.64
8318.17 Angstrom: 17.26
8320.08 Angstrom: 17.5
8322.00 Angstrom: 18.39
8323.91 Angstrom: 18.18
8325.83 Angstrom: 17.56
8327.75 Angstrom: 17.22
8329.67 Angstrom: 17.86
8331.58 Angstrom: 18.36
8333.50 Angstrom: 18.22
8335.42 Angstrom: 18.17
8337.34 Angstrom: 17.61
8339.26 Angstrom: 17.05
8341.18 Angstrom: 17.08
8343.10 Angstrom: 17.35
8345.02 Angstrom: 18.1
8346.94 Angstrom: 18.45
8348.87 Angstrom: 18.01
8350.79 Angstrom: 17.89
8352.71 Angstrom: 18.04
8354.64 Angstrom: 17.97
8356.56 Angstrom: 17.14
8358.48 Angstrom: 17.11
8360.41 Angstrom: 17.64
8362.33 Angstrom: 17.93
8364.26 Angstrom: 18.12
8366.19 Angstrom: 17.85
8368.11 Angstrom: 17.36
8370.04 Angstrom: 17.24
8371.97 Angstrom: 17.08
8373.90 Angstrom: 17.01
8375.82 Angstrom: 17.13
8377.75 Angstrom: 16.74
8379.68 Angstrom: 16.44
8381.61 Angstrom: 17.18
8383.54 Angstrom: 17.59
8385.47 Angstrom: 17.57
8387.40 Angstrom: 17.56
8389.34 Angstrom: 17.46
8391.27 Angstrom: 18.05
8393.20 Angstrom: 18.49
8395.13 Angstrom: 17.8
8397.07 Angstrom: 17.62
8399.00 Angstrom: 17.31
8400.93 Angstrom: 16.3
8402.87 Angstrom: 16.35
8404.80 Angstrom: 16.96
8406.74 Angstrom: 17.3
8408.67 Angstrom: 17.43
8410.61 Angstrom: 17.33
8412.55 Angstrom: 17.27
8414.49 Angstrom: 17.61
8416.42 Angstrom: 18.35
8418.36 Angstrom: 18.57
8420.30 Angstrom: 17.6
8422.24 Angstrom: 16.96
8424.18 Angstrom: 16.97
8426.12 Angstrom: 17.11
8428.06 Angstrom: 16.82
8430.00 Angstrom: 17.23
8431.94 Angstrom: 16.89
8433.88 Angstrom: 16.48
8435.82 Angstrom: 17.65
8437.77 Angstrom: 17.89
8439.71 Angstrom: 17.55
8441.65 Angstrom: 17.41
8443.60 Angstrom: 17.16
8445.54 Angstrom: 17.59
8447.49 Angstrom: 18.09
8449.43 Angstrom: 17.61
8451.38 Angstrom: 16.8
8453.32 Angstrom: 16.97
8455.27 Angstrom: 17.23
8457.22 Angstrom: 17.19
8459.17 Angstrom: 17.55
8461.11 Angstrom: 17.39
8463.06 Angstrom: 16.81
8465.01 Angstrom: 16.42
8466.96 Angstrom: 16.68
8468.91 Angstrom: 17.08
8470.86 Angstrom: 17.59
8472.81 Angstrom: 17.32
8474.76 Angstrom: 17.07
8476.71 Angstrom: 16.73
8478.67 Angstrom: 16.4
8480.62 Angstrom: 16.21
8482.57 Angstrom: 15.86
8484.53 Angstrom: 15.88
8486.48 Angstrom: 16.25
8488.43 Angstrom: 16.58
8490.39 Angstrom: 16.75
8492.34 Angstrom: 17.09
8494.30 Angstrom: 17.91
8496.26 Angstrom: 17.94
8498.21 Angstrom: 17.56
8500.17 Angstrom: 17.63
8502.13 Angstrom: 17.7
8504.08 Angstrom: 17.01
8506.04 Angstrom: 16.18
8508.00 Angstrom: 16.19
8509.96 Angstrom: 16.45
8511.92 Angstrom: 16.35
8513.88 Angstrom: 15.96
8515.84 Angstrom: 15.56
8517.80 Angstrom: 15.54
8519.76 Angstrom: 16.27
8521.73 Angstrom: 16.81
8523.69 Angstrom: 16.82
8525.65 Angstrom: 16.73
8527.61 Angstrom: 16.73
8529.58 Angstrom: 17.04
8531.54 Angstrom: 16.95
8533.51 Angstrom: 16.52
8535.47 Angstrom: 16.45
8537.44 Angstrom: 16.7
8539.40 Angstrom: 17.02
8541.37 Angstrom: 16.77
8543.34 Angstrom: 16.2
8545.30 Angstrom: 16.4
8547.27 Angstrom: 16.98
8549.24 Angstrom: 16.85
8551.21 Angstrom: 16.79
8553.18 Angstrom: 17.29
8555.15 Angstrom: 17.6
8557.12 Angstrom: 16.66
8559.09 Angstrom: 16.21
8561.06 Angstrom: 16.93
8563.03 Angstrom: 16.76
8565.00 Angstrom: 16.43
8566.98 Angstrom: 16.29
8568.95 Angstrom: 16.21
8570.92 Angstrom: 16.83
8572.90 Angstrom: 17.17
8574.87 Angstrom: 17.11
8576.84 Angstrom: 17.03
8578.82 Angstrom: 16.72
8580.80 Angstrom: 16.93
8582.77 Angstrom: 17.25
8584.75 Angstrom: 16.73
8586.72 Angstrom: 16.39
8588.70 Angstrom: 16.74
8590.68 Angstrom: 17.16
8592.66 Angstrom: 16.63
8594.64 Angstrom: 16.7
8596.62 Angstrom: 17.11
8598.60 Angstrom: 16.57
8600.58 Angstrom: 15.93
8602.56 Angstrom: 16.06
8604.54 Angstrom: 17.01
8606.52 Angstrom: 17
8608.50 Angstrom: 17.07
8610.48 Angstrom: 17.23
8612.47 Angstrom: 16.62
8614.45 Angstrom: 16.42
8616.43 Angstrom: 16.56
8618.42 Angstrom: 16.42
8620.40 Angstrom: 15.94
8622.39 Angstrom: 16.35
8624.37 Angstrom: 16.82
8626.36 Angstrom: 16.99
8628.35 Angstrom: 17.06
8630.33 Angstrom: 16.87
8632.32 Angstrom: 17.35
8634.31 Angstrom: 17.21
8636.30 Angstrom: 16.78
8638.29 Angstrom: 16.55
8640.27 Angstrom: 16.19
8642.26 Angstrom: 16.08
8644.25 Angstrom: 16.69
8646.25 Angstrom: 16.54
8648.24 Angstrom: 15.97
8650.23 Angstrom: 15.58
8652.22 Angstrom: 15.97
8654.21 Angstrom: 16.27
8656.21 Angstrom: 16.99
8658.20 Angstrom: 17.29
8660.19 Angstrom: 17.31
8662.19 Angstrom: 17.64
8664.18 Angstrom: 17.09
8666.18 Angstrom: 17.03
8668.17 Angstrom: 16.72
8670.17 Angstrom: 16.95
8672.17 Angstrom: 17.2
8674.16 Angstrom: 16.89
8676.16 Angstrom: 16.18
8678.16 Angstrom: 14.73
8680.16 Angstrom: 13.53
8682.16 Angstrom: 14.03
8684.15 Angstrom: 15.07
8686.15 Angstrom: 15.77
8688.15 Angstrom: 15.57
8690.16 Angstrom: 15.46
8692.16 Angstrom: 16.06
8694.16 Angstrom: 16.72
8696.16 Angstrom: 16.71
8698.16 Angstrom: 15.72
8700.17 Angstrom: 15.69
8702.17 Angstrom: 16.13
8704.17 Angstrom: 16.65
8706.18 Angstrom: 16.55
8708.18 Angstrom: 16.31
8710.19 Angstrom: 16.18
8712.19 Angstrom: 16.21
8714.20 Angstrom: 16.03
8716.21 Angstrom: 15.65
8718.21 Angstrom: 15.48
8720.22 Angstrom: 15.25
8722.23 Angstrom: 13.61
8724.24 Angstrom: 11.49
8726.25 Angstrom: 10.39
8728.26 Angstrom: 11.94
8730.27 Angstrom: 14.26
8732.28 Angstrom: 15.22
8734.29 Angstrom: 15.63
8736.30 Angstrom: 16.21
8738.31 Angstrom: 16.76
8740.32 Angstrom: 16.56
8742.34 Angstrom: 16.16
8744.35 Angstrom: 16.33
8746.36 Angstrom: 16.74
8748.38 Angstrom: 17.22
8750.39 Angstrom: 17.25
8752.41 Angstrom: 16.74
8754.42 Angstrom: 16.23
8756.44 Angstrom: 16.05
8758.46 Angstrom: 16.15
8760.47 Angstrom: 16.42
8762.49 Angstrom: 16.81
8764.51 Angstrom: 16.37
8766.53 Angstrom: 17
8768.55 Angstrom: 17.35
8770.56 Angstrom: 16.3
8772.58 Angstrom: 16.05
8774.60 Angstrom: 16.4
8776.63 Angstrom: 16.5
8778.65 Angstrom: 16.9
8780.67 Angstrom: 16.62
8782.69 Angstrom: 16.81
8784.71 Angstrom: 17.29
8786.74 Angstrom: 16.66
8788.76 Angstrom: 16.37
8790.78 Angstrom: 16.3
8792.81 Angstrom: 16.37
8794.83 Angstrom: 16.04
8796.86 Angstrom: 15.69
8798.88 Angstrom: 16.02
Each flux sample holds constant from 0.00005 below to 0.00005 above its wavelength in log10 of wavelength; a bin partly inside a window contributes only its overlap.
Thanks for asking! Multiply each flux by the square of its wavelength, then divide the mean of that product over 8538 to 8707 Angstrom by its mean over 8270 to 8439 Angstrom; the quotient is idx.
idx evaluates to 1.01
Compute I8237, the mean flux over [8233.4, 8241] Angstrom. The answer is 17.2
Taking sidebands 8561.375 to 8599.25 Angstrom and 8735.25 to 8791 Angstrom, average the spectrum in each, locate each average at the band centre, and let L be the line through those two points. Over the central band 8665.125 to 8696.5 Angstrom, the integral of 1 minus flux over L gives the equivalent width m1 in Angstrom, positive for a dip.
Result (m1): 1.47 Angstrom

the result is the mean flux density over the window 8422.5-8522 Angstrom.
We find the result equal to 16.9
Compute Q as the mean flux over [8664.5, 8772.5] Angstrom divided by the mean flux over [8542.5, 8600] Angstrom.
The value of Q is 0.94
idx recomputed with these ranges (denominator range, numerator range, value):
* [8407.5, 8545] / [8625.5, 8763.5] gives 0.99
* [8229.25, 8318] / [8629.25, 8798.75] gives 1.03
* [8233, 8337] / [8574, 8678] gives 1.04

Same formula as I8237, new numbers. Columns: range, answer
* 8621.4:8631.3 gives 16.8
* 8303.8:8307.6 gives 17.6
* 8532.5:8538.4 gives 16.5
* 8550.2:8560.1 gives 16.9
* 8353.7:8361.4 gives 17.5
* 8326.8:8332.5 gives 17.8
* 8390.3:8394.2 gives 18.3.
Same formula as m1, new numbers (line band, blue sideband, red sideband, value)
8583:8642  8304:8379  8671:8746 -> -2.6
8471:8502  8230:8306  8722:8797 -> -0.5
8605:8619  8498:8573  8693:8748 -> -0.5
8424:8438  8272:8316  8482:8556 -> -0.1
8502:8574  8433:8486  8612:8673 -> 1.2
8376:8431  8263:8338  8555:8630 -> -0.4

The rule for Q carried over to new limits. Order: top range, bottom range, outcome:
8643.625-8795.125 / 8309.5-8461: 0.92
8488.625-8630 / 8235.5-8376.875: 0.96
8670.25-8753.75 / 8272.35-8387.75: 0.89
